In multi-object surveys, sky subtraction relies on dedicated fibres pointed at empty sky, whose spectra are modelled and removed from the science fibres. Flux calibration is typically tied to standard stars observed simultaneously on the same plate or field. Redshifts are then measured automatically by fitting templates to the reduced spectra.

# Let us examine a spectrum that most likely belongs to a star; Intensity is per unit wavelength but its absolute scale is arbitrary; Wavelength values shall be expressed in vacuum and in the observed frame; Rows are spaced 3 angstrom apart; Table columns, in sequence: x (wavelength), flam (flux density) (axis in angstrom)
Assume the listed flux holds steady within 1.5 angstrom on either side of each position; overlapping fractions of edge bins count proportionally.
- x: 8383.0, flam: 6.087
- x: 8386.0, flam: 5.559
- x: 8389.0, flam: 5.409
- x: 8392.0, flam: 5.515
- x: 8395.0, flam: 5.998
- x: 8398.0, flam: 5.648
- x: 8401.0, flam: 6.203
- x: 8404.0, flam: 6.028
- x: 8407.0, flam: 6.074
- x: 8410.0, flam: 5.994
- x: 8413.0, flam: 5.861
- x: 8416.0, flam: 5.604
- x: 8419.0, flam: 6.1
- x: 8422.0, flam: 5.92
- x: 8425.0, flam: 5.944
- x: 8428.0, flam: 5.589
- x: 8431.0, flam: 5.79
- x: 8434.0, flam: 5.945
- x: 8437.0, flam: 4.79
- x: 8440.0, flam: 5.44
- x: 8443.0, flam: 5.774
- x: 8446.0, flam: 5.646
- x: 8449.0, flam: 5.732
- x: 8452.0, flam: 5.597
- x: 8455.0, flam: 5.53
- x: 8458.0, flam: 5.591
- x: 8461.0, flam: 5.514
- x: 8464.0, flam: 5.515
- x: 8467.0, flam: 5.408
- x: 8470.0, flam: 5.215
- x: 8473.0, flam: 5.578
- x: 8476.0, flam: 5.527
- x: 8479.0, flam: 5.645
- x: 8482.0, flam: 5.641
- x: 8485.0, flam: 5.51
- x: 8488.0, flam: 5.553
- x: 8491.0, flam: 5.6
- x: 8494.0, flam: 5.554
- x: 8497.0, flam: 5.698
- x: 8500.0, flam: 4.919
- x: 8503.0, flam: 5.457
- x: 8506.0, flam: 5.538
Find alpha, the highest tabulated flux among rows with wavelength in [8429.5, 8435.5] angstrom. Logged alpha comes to 5.945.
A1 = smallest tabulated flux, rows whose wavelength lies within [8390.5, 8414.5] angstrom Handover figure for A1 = 5.515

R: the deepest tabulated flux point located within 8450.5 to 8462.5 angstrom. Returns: 5.514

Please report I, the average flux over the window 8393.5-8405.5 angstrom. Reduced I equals 5.97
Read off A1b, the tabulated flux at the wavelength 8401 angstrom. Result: 6.203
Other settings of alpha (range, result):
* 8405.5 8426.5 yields 6.1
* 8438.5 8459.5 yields 5.774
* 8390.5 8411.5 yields 6.203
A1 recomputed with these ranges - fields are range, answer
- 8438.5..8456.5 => 5.44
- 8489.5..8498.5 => 5.554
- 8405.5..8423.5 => 5.604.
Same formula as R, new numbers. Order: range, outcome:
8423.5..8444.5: 4.79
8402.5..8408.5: 6.028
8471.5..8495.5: 5.51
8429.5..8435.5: 5.79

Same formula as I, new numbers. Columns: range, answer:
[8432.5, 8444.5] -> 5.49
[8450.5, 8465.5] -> 5.55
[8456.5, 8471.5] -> 5.45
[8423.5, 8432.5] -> 5.77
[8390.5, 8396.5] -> 5.76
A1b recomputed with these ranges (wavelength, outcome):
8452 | 5.597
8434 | 5.945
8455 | 5.53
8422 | 5.92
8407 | 6.074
